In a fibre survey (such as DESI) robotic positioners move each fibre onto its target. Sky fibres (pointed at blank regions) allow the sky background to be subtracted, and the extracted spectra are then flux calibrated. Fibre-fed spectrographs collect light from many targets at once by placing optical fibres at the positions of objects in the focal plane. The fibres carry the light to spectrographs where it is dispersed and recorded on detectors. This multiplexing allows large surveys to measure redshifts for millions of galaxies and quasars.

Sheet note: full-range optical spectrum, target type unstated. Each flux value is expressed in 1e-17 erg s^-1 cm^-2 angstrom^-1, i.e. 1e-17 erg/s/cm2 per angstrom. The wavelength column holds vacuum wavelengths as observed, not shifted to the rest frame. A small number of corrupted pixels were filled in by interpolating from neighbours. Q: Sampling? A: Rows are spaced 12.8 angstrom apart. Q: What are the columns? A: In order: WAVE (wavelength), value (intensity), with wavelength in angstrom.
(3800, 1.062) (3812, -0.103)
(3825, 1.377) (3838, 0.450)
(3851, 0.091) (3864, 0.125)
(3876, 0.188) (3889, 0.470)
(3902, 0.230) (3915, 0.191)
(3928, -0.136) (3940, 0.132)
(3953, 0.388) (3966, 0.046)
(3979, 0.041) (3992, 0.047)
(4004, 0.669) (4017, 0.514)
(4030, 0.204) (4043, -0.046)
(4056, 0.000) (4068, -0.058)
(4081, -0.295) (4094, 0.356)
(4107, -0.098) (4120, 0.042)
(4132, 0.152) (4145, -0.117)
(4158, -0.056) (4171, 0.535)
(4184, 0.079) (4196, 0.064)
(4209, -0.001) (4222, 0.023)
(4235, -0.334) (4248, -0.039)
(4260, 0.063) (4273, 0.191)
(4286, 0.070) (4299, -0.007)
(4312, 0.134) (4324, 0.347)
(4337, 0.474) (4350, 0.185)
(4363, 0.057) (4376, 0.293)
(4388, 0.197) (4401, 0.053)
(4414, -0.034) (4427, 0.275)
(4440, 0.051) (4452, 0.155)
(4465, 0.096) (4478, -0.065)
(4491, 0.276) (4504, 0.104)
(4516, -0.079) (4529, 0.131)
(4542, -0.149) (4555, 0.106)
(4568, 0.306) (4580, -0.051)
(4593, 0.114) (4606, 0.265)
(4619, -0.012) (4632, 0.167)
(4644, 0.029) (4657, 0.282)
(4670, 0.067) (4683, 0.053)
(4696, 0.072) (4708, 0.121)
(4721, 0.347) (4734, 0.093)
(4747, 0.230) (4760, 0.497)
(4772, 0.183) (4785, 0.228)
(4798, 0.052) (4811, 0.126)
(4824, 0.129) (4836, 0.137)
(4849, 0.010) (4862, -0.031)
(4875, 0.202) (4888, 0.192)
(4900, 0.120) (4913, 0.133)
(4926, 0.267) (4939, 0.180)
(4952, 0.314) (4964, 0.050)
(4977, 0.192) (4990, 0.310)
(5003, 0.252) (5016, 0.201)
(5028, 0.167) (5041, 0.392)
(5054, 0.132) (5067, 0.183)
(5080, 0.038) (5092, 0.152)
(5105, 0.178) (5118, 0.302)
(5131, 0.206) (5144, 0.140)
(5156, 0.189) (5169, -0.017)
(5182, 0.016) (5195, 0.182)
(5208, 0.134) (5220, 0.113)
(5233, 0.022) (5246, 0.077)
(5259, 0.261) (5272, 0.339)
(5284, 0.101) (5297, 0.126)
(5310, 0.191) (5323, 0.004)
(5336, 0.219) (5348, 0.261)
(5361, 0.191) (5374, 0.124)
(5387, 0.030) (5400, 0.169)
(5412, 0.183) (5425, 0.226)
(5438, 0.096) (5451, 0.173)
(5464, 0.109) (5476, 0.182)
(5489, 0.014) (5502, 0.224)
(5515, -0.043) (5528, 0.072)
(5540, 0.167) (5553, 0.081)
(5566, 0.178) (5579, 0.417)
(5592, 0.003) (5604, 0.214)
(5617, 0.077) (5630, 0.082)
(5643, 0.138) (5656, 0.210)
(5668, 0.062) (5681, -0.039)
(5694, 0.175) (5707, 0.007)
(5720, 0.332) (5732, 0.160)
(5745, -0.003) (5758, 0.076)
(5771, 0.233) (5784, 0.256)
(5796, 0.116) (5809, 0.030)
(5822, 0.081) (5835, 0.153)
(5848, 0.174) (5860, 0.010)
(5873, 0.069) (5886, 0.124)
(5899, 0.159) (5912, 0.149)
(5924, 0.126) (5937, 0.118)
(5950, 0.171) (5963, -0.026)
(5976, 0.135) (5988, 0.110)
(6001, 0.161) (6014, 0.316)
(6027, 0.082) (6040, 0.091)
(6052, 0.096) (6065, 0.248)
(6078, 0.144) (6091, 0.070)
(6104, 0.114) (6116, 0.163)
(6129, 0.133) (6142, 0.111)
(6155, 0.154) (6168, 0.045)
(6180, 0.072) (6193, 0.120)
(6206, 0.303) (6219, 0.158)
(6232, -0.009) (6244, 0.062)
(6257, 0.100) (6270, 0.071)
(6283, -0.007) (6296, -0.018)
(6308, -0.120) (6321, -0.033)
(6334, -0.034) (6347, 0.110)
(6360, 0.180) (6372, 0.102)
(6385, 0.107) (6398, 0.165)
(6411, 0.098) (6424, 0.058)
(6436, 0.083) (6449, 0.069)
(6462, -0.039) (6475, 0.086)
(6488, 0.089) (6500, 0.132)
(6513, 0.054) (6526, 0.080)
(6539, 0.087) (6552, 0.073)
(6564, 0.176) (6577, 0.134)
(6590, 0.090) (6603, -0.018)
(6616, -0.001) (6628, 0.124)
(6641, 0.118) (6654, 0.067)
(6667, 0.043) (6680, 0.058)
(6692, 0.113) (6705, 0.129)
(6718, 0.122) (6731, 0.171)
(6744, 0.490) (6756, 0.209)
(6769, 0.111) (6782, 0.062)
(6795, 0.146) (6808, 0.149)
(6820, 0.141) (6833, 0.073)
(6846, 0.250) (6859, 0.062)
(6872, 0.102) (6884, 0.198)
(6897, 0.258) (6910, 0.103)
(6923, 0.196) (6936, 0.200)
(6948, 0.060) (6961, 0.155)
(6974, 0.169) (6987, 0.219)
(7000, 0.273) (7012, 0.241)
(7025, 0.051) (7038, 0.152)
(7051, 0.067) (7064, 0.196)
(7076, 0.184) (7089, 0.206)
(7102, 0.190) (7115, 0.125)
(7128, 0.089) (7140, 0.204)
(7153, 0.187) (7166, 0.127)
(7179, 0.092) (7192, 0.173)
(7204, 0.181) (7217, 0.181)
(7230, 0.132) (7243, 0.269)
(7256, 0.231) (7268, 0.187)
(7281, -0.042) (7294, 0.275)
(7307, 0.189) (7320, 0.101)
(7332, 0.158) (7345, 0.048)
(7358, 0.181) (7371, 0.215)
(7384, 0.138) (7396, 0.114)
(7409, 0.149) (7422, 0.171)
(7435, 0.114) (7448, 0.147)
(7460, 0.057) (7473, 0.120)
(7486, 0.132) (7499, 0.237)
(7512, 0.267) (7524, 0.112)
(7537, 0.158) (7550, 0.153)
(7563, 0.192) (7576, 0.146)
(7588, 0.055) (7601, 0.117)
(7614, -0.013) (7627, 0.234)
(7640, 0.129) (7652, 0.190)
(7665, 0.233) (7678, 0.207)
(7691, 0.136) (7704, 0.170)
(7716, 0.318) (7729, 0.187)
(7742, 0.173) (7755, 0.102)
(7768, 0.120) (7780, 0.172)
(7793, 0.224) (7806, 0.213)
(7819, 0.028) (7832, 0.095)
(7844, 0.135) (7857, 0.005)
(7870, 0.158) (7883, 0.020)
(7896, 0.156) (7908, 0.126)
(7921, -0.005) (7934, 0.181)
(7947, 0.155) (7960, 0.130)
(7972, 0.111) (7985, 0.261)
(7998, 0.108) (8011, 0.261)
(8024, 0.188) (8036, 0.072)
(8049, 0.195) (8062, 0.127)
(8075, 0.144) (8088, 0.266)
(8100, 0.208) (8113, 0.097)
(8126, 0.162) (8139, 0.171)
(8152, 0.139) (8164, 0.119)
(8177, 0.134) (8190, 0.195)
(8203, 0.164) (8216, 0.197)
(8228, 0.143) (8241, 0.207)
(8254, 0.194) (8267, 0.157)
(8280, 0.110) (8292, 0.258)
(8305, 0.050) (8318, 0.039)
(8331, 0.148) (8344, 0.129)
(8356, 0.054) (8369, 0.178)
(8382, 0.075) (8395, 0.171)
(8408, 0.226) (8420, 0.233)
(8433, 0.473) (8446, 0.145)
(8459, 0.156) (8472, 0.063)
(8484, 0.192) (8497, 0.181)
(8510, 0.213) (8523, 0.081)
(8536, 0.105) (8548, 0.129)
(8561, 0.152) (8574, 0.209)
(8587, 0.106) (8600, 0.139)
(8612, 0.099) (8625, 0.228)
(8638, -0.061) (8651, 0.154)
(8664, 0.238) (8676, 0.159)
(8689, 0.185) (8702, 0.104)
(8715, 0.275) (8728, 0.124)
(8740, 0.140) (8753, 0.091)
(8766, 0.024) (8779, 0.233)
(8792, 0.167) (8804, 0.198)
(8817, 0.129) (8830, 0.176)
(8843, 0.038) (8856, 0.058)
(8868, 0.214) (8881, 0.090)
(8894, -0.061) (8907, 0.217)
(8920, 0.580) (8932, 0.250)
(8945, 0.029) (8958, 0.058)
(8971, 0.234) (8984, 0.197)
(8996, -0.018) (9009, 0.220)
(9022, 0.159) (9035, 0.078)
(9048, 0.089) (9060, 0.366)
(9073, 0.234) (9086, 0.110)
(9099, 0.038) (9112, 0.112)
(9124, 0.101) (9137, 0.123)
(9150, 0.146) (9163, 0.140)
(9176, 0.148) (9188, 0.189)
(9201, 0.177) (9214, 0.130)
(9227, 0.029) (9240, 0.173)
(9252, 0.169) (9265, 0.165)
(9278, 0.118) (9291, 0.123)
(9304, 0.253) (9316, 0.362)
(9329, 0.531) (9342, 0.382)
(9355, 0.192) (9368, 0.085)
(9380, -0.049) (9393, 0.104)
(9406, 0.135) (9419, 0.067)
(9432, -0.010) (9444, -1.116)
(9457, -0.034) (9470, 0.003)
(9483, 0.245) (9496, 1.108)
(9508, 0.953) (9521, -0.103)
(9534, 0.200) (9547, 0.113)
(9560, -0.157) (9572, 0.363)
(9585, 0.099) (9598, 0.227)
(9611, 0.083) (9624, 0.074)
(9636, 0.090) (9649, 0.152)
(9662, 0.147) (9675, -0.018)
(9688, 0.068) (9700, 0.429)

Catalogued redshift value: 0.810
